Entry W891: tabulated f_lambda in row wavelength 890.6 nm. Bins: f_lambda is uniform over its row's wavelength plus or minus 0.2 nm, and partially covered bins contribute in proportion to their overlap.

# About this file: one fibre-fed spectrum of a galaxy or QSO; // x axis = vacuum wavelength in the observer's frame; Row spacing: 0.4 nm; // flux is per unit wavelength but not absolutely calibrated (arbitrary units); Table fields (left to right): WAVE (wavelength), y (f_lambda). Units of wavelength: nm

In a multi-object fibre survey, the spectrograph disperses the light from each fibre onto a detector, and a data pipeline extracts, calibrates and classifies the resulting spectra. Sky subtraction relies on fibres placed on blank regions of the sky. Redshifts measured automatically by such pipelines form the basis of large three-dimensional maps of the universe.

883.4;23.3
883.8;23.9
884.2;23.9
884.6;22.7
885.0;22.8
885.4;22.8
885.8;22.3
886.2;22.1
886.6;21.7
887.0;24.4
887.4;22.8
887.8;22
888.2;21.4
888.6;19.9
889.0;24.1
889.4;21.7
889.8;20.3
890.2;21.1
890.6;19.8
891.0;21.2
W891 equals 19.8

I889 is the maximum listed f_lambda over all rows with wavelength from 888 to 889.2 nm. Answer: 24.1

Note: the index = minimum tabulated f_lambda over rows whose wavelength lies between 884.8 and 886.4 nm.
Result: 22.1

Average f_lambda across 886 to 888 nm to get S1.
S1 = 22.6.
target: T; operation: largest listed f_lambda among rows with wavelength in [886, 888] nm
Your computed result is 24.4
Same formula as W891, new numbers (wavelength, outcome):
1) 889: 24.1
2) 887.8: 22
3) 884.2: 23.9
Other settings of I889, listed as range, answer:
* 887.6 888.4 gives 22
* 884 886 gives 23.9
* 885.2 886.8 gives 22.8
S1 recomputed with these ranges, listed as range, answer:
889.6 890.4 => 20.7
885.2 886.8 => 22.2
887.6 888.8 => 21.1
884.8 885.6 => 22.8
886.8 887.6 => 23.6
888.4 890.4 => 21.4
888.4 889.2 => 22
